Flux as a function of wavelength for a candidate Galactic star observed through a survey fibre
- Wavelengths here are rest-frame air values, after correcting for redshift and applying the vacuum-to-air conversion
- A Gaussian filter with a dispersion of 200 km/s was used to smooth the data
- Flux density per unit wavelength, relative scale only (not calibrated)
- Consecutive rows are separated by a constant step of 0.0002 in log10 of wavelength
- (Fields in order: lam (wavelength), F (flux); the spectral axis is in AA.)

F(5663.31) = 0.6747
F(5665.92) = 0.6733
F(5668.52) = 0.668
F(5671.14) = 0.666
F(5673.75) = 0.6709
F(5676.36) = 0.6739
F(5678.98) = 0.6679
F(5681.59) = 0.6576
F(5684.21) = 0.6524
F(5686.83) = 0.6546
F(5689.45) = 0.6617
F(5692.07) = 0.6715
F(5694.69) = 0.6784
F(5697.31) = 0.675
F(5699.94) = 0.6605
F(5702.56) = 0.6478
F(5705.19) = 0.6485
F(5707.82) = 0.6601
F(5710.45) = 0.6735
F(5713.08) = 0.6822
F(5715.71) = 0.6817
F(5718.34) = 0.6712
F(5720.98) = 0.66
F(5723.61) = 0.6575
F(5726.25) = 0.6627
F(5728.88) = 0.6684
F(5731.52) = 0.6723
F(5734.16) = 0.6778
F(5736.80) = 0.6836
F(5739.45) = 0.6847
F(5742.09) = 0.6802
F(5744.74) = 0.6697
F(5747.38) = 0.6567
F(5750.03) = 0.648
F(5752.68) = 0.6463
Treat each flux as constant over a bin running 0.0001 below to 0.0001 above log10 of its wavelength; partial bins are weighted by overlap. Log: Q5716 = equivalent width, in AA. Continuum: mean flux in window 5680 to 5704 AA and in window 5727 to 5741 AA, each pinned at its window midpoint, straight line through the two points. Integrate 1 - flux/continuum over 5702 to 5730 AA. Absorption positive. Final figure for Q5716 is 0.2 AA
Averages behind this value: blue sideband 0.662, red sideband 0.677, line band 0.665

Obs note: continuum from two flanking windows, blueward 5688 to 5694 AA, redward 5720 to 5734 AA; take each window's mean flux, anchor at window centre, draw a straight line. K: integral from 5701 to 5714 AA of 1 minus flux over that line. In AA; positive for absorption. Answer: 0.10 AA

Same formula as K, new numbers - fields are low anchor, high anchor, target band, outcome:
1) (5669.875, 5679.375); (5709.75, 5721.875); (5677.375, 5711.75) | 0.5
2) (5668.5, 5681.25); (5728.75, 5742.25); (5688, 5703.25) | 0.1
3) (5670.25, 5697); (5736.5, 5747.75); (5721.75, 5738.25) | 0.1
